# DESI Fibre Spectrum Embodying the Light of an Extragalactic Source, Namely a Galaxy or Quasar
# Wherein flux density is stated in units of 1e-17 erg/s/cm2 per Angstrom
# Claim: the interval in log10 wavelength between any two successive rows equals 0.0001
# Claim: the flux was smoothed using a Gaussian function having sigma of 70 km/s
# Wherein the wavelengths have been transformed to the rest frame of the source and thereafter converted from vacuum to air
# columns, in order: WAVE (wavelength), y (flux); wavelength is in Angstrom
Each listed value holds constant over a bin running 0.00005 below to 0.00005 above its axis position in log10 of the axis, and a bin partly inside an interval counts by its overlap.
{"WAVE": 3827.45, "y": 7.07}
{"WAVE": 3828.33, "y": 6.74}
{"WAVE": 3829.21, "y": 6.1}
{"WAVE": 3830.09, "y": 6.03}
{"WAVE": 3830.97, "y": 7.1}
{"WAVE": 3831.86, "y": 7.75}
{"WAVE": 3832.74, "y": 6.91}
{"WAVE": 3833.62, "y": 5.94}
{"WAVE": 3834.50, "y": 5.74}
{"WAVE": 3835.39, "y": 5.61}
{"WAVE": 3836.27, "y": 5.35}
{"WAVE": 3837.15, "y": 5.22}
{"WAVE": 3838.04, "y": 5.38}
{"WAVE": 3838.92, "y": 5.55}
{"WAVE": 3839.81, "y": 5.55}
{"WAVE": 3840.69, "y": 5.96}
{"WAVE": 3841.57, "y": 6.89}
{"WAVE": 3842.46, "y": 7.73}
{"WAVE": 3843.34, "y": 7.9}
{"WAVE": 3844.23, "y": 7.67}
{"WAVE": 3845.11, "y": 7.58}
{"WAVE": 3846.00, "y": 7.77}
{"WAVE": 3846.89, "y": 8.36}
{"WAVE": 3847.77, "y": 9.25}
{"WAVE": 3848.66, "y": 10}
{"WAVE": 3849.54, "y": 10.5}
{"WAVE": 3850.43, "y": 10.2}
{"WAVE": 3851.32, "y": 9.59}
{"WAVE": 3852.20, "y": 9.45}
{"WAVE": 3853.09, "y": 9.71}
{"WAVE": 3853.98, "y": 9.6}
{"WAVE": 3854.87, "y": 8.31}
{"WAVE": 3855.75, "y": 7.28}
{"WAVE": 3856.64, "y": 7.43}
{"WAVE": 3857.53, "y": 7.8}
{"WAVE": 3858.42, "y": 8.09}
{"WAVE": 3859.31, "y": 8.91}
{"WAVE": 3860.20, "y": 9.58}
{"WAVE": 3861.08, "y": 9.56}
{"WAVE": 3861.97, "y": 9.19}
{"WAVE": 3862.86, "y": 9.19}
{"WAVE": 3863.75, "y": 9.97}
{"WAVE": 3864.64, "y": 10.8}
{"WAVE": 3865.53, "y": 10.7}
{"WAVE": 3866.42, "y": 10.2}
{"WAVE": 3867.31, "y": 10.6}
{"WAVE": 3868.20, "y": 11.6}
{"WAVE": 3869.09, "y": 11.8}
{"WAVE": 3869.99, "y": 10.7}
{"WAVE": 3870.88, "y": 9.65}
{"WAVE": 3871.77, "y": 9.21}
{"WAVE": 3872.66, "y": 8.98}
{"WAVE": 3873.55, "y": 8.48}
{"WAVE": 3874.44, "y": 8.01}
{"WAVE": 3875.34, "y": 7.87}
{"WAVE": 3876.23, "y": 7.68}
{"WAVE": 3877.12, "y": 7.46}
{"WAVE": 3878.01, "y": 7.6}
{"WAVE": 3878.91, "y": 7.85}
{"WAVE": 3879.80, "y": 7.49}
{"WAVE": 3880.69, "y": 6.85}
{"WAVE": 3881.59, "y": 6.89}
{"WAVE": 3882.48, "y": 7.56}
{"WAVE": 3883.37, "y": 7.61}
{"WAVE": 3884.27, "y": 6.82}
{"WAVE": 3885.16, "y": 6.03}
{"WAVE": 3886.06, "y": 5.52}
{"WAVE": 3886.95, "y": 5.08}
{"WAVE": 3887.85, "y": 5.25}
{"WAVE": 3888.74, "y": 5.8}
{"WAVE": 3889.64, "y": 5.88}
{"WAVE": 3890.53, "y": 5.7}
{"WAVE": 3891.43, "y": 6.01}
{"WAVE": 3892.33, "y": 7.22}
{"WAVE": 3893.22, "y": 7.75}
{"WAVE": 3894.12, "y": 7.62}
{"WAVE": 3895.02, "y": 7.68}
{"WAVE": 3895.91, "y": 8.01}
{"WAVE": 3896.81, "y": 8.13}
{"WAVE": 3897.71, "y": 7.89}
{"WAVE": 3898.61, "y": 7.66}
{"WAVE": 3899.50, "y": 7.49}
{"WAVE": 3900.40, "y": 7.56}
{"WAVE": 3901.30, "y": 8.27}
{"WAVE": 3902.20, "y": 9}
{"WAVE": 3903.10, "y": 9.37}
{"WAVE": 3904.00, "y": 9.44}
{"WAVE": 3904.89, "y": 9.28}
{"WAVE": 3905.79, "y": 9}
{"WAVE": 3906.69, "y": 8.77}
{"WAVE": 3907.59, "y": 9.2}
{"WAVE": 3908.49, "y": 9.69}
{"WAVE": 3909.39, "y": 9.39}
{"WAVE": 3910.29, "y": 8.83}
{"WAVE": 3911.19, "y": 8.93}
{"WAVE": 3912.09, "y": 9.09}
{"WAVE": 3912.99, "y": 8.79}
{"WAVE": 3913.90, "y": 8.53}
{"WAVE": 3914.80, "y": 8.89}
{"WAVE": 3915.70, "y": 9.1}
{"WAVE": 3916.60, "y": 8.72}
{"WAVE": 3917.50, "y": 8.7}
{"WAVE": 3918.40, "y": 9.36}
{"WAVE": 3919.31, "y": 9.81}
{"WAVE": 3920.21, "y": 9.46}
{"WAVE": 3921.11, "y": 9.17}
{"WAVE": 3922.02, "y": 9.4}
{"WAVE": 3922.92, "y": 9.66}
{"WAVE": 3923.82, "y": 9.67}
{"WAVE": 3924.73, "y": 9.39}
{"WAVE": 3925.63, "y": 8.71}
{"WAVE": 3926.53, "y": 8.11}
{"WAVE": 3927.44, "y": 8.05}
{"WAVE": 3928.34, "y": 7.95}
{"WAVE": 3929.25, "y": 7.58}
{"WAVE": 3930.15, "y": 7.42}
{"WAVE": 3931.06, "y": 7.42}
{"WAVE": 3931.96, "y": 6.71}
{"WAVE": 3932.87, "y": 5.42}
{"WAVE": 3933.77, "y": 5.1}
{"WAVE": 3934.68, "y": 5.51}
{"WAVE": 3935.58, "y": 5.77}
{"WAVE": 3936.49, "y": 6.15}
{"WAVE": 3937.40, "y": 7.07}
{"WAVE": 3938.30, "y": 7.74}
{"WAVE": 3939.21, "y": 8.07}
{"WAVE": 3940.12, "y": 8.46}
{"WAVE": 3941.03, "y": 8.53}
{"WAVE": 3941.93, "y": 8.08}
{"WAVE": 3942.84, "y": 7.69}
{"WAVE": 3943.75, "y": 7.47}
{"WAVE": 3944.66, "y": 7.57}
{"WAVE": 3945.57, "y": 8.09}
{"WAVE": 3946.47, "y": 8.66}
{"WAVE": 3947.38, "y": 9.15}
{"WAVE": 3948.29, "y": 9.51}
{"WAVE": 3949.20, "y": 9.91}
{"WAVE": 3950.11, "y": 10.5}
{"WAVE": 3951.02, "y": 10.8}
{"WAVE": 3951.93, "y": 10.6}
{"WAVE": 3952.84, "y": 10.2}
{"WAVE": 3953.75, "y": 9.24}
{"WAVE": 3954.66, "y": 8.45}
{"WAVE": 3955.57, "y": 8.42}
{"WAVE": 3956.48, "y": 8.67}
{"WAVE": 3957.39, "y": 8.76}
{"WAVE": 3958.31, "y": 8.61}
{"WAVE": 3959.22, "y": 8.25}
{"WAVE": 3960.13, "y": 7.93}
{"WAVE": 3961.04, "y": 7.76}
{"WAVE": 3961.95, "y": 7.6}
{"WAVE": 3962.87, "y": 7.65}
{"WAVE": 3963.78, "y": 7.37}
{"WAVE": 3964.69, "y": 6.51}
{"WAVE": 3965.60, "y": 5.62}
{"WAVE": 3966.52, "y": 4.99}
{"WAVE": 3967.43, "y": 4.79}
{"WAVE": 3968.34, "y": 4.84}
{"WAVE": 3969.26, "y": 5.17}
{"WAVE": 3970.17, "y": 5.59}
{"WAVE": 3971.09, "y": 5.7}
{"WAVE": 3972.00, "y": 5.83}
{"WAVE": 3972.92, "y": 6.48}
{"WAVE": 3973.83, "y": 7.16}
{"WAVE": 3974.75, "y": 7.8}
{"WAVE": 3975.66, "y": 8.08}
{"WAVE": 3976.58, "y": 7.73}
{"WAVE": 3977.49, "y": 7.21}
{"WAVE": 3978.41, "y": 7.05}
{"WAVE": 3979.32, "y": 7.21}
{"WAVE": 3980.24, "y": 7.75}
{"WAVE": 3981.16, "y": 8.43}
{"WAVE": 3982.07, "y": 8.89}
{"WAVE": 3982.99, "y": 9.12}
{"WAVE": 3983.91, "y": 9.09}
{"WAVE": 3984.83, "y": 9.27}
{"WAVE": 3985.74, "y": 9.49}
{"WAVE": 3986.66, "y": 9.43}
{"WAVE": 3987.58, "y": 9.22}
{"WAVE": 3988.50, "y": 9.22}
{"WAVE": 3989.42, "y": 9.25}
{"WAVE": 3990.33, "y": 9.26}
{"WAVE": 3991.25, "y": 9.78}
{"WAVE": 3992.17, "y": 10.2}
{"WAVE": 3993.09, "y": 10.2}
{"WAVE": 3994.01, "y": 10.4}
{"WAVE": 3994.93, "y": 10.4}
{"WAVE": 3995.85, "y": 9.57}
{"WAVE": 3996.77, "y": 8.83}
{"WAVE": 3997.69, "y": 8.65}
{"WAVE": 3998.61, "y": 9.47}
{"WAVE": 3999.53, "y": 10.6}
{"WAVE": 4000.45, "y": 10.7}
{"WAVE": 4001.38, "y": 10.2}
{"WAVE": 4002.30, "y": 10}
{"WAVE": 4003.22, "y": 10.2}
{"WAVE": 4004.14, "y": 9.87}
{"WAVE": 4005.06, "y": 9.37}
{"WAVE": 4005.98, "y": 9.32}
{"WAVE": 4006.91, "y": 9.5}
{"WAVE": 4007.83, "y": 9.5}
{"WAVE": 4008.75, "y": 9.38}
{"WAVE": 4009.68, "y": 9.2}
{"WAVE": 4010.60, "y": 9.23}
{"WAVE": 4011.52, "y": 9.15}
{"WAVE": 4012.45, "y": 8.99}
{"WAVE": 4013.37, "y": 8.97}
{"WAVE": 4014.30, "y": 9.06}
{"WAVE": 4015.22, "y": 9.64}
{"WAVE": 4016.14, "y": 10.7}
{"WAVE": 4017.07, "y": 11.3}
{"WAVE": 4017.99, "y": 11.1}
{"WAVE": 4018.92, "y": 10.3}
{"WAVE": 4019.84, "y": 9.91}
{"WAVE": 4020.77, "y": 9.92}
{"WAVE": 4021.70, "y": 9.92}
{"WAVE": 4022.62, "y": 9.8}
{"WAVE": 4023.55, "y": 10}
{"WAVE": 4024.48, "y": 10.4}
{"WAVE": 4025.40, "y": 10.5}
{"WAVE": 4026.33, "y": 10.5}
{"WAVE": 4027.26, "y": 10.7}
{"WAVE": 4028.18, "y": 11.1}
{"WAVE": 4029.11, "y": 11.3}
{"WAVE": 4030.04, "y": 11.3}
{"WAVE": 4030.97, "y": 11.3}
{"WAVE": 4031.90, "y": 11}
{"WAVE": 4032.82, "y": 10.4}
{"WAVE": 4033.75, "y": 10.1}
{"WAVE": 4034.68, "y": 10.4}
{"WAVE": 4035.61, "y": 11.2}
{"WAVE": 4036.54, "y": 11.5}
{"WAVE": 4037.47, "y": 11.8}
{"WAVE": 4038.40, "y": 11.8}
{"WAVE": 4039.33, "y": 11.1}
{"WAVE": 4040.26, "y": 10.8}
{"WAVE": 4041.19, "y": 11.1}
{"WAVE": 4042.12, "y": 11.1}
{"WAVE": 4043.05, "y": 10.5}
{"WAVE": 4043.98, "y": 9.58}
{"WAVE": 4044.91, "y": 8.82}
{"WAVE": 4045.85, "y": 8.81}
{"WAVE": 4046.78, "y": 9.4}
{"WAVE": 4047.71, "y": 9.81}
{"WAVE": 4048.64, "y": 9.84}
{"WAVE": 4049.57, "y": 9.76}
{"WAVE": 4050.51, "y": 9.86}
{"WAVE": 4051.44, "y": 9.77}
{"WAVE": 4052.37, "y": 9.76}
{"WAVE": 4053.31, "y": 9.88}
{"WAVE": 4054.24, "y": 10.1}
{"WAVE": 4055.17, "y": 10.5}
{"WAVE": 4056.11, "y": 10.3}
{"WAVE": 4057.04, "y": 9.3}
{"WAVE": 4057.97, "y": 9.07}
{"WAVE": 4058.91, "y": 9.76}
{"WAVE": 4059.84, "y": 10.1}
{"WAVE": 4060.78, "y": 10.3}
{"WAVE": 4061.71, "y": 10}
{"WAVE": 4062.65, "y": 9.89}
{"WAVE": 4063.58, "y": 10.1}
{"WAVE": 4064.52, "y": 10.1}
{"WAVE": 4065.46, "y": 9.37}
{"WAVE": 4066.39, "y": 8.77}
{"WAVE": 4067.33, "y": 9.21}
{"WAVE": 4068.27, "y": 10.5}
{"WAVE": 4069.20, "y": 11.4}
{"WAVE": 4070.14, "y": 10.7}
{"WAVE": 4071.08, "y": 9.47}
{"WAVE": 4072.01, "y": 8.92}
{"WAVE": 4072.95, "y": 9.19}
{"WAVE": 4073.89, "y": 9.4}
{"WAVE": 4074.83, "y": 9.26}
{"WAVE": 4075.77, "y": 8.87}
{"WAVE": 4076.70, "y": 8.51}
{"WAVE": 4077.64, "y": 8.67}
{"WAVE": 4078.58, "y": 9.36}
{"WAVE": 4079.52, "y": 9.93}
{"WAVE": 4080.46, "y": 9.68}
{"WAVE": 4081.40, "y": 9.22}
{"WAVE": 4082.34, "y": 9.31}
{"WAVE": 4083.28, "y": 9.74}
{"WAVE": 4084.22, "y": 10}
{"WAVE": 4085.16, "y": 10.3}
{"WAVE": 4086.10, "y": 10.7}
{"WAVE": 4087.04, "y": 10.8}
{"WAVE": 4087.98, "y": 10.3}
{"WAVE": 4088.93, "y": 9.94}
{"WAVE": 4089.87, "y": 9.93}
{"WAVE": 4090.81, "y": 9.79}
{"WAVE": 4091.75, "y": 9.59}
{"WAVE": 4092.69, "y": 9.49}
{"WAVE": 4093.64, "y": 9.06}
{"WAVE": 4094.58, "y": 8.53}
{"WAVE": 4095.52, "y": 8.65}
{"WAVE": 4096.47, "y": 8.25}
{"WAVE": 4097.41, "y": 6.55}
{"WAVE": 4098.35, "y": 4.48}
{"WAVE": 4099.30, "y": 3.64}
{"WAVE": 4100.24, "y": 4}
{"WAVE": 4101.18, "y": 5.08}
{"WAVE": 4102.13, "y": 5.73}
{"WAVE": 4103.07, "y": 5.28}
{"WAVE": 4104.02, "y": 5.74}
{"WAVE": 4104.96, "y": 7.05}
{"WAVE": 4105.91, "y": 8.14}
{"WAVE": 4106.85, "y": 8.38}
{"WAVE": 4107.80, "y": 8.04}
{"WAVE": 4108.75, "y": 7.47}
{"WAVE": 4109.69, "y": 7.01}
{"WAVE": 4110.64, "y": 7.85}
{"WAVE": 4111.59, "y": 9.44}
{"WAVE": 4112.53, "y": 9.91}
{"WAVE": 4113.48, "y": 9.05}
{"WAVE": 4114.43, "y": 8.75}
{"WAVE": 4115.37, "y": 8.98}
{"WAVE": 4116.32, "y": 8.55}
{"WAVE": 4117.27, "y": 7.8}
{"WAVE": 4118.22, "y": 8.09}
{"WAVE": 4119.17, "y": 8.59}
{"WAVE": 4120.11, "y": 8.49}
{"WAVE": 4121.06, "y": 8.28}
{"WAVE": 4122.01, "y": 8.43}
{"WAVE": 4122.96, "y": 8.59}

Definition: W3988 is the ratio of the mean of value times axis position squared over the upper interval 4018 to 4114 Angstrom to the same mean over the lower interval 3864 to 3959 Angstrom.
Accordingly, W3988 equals 1.2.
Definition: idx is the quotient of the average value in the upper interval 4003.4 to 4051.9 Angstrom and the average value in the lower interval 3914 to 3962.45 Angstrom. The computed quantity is 1.22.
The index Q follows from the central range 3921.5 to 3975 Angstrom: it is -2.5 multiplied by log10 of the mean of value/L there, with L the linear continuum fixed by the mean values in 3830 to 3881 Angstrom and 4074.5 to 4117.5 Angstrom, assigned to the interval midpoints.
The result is 0.08 mag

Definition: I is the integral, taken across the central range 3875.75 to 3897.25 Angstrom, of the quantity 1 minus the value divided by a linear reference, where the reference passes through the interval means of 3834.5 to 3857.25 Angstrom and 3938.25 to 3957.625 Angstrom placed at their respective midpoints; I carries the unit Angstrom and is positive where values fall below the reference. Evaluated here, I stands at 3.4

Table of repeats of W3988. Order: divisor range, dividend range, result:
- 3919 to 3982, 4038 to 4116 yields 1.24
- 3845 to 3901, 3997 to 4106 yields 1.26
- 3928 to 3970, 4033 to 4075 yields 1.38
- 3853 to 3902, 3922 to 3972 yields 0.99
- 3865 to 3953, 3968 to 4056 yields 1.22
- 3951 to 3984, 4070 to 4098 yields 1.32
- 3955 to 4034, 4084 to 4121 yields 0.96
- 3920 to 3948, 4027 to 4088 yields 1.37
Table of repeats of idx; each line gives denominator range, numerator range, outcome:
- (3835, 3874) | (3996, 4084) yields 1.16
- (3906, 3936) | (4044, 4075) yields 1.16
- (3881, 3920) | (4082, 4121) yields 1.03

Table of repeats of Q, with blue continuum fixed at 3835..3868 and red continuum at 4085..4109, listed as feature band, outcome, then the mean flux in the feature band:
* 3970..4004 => -0.091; 8.78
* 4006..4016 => -0.160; 9.31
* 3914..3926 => -0.124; 9.22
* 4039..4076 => -0.236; 9.86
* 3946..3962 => -0.119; 9.1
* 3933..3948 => 0.105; 7.43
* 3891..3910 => -0.007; 8.31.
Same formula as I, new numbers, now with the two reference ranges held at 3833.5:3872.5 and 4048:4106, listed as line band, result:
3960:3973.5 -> 3.9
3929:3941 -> 2.5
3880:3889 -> 2.3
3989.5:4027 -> -4.2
